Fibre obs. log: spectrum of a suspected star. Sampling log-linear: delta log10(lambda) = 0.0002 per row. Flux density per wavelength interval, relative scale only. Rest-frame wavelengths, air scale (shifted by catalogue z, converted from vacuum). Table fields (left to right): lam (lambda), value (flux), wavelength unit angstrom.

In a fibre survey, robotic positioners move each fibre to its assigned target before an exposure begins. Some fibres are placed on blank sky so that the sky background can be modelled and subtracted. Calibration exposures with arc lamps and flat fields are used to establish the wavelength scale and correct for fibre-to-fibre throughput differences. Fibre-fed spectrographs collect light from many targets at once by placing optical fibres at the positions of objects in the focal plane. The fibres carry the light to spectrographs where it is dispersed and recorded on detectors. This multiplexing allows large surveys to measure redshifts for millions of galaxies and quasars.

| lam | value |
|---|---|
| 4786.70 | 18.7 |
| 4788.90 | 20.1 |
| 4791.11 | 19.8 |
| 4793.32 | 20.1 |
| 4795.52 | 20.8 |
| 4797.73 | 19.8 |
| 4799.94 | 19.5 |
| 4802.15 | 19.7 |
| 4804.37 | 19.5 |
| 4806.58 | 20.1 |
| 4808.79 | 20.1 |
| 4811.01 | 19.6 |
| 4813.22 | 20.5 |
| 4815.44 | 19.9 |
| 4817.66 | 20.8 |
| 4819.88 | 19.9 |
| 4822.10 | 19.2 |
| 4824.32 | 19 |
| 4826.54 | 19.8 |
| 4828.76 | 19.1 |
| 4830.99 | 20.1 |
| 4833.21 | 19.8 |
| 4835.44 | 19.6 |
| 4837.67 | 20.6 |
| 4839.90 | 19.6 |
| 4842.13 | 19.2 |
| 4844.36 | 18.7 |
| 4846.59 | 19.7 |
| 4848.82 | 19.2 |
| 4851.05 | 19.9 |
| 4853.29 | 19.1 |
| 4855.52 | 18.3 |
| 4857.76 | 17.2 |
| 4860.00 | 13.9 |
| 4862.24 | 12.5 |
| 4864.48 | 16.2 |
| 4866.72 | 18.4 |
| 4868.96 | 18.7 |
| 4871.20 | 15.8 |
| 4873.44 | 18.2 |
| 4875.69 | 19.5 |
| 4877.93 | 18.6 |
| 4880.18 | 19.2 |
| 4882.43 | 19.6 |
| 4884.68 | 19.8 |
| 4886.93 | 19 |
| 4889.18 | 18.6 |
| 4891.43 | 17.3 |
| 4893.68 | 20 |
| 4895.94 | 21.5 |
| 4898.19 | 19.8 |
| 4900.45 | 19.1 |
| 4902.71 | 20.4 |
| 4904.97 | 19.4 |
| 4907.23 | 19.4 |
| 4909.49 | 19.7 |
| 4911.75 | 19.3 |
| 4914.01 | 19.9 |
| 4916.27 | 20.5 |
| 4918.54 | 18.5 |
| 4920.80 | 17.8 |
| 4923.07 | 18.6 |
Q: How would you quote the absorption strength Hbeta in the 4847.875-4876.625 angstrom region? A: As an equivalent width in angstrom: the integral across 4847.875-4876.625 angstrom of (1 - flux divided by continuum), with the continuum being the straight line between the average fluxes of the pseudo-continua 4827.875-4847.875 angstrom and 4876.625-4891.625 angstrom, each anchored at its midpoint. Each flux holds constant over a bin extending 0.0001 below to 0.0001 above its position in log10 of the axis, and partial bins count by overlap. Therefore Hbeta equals 2.7 angstrom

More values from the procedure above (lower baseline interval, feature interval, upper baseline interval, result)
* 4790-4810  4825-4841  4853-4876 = -1.21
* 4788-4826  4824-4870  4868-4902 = 2.26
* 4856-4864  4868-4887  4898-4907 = -2.05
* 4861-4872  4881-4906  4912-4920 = -1.98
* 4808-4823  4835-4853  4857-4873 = -1.77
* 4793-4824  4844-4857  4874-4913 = 0.37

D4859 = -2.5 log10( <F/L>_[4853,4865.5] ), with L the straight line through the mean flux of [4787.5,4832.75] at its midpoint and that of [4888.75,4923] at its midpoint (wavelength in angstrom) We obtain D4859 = 0.222 mag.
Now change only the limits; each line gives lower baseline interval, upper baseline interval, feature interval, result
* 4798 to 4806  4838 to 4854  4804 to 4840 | -0.018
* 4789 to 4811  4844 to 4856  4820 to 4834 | 0.001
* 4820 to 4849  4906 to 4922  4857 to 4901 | 0.073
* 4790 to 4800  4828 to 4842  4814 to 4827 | 0.005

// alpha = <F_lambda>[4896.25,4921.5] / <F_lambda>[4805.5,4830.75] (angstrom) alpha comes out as 0.99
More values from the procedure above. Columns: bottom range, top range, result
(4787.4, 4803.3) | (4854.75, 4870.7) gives 0.82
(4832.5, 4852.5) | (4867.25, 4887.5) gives 0.96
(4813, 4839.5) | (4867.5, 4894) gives 0.94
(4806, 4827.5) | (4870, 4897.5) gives 0.95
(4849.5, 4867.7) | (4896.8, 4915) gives 1.16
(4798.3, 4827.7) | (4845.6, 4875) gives 0.88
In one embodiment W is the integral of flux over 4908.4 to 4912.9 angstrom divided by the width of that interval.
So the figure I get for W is 19.5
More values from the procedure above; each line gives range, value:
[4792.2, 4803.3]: 20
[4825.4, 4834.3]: 19.7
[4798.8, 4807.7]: 19.7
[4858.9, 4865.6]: 14.2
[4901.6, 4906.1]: 19.9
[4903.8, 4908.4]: 19.4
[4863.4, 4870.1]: 17.8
